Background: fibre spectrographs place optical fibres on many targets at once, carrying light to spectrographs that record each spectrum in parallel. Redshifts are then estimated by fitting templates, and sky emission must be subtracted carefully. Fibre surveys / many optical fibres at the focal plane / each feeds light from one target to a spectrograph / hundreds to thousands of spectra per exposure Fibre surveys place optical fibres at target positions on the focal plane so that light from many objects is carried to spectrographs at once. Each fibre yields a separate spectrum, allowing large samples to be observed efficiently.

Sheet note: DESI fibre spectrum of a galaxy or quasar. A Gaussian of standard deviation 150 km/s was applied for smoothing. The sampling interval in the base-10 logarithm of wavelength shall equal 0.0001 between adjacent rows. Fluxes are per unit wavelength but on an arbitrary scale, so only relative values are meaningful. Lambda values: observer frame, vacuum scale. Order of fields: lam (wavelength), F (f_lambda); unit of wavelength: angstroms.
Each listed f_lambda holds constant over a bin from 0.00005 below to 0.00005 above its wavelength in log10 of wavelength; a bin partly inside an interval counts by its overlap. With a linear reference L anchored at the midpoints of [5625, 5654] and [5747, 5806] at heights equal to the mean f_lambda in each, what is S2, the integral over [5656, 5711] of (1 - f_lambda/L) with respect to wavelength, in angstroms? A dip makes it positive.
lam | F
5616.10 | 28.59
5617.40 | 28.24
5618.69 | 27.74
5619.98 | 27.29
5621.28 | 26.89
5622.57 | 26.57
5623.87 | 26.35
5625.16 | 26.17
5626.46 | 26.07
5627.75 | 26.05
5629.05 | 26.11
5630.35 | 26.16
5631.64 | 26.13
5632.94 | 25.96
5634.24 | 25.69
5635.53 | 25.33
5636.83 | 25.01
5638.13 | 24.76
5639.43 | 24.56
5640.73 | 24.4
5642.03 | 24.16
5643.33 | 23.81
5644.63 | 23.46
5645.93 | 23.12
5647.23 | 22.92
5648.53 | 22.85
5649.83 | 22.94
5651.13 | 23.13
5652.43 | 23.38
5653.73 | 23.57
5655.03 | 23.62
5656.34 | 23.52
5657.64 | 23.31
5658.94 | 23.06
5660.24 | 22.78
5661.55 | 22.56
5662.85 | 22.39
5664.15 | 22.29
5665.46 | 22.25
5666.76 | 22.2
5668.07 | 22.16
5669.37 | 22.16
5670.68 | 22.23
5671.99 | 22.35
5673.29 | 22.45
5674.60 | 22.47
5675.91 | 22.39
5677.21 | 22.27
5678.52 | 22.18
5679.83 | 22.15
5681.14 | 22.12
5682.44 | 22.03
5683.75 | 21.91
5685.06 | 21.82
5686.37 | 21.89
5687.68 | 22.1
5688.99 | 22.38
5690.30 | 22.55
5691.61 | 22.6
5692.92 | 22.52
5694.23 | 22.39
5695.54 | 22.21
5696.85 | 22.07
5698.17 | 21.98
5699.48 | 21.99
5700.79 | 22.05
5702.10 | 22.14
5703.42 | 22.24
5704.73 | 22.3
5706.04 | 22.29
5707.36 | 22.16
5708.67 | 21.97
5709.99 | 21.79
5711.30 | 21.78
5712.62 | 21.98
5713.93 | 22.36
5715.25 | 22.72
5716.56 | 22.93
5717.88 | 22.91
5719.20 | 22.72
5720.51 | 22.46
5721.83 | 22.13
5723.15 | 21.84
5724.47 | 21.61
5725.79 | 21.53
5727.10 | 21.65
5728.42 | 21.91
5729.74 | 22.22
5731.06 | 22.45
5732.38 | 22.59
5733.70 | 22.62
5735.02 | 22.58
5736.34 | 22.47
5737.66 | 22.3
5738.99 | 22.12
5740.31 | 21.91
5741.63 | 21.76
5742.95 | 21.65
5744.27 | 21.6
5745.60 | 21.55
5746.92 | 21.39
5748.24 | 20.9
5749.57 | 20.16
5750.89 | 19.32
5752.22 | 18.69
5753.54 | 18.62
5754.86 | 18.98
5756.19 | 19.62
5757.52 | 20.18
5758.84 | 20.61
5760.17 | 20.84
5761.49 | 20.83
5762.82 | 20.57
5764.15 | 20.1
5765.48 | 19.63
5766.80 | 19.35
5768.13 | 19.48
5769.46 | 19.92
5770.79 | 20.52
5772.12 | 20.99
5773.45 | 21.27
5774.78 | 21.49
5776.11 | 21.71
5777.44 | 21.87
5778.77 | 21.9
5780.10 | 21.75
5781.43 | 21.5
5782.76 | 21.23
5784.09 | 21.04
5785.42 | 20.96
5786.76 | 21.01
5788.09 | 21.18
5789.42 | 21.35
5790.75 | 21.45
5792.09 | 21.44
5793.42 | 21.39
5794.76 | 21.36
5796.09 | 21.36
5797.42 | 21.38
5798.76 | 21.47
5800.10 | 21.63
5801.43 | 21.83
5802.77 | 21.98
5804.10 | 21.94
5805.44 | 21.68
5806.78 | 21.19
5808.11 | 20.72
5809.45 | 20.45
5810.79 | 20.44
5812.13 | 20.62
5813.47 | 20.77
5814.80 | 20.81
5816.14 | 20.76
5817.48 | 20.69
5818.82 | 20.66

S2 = 2.5 angstroms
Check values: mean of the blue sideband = 24.6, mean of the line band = 22.3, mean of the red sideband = 20.8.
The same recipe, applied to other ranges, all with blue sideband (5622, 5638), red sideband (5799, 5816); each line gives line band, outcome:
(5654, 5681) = 2.6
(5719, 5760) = 3.0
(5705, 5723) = 1.0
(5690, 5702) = 0.9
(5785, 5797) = 0.2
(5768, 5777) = 0.5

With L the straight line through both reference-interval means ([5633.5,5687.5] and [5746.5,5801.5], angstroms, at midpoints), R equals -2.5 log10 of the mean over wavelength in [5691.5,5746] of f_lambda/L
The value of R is -0.02 mag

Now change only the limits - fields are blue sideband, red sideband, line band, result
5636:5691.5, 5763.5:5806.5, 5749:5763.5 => 0.089 mag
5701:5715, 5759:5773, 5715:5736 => -0.037 mag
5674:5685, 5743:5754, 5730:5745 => -0.076 mag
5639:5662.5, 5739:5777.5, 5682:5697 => 0.007 mag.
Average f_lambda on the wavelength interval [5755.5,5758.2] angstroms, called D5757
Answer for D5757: 19.9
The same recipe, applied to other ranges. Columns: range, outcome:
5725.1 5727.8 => 21.6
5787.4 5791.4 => 21.4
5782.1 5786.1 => 21.1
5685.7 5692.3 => 22.3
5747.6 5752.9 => 19.7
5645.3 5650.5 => 23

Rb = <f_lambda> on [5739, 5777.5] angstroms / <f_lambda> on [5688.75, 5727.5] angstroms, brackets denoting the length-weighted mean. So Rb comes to 0.9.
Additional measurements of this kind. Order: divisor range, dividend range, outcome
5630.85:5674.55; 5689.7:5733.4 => 0.95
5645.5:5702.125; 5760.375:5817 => 0.94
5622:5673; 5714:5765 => 0.89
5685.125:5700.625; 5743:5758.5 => 0.91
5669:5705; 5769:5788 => 0.96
